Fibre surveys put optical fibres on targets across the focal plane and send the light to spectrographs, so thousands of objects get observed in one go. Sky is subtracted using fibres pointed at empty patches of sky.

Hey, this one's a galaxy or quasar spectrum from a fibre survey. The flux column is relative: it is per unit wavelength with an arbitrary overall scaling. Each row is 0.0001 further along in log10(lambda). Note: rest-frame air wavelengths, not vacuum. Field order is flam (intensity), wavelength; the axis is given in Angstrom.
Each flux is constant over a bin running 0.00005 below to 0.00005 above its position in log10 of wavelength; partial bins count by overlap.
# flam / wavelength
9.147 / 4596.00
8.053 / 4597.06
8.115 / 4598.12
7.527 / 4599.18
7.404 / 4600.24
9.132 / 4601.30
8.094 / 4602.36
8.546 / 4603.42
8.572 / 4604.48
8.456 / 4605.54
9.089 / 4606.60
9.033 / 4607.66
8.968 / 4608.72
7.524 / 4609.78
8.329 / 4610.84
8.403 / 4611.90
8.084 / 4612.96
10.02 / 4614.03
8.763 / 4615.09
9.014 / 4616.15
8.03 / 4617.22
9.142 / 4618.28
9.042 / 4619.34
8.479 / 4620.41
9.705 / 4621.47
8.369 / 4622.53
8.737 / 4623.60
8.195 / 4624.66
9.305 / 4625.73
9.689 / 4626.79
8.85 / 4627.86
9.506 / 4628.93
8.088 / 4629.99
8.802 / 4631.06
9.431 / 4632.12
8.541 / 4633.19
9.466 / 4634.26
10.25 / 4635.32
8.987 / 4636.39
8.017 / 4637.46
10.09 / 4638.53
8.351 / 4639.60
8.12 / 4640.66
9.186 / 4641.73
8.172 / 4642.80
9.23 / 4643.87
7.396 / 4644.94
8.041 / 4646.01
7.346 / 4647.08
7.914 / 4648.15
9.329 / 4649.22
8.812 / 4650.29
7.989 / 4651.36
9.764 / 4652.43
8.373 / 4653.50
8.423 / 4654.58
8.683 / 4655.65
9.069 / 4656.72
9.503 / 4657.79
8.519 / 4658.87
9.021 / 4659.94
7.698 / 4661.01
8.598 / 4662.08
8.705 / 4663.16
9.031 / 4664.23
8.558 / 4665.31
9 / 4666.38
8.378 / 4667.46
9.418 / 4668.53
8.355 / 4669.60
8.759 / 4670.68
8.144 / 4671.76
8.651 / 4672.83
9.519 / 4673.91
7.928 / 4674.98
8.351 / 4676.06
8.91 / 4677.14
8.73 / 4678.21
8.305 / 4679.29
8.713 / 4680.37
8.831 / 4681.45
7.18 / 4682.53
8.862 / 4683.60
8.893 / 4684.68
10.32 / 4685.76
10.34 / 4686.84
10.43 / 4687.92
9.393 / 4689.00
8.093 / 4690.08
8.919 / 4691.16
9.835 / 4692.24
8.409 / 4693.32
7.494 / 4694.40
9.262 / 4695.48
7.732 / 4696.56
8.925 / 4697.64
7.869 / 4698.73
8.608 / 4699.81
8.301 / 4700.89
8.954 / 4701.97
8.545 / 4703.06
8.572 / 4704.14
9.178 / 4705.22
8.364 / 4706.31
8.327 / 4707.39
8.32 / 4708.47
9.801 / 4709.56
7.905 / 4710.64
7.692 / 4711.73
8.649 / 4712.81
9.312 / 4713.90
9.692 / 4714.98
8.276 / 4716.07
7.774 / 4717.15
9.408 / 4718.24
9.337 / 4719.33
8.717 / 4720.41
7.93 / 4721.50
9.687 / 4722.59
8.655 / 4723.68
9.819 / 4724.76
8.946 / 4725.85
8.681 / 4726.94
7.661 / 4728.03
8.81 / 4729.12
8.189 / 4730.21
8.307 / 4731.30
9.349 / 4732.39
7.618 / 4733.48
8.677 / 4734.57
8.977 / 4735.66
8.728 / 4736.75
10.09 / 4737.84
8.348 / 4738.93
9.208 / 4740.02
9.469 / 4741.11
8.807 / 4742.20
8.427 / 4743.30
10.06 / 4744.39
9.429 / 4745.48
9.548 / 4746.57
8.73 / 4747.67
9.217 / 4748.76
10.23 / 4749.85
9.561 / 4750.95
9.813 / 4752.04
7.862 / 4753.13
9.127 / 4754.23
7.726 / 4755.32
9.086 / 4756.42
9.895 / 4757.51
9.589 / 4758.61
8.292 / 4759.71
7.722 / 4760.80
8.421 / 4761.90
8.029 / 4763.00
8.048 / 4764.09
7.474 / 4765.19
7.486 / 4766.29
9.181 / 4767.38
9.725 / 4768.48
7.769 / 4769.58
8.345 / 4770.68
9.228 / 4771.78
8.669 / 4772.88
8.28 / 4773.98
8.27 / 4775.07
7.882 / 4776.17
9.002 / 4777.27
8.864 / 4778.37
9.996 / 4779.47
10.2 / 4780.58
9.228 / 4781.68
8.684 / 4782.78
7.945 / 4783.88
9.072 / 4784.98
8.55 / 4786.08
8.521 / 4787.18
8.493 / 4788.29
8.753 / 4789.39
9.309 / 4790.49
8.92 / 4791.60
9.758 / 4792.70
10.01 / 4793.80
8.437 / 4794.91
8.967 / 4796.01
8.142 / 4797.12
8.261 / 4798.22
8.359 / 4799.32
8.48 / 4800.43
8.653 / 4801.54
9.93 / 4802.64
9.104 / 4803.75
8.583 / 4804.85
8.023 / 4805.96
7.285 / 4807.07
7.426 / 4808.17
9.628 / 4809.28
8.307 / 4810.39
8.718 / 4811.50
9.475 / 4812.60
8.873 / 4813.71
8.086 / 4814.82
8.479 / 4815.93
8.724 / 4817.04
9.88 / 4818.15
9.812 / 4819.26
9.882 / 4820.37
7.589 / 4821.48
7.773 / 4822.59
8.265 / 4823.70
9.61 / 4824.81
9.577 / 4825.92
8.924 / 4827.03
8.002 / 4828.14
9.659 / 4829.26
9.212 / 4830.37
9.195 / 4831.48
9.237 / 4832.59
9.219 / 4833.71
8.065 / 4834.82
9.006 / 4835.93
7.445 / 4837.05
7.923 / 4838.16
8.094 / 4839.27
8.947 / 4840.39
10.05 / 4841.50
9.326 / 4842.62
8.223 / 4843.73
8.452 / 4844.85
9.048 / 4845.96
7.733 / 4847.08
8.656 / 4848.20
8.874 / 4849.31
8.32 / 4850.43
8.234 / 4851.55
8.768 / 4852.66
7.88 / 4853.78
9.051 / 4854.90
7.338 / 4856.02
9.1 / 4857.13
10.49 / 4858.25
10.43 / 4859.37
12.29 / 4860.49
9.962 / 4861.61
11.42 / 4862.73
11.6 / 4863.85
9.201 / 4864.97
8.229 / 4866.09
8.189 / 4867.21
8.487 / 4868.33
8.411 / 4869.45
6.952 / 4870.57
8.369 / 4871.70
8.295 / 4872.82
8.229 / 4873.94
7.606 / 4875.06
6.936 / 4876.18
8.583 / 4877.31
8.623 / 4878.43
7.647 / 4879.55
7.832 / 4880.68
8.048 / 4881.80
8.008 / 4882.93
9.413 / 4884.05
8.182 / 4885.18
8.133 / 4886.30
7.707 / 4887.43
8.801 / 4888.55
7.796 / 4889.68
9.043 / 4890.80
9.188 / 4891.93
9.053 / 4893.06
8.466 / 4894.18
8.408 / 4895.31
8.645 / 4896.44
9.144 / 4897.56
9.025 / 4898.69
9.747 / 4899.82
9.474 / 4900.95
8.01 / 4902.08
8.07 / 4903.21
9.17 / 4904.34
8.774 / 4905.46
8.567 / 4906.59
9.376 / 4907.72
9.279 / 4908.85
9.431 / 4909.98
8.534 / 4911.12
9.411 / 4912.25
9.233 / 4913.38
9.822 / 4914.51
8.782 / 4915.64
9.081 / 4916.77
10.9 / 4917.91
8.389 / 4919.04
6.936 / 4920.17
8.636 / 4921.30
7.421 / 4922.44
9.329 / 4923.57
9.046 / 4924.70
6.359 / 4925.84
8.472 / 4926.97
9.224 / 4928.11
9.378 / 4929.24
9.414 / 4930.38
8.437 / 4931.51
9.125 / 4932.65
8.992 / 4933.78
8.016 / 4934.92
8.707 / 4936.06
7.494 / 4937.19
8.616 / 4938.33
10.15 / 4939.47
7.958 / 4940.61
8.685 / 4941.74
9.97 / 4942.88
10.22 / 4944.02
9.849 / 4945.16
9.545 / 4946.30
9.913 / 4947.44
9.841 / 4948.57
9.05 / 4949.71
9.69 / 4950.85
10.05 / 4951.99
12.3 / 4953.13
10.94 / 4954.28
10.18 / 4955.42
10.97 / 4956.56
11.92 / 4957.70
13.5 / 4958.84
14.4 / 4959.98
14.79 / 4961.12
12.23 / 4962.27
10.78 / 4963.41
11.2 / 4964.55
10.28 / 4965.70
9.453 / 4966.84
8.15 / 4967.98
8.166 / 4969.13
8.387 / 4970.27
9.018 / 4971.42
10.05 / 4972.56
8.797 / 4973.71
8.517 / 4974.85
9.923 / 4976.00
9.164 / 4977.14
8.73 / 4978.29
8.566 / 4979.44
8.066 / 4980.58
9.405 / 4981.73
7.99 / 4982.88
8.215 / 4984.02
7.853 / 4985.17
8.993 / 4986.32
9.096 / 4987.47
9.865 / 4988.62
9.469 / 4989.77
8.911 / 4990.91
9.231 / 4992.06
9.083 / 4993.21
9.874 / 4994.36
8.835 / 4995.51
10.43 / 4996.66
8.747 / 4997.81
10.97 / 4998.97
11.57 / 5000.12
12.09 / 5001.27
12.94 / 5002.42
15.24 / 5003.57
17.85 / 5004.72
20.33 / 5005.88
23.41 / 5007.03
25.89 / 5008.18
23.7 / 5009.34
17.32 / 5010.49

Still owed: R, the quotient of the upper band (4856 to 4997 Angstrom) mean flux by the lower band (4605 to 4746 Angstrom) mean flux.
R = 1.05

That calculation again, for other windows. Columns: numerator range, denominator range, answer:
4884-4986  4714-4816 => 1.06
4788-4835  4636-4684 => 1.03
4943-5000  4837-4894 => 1.14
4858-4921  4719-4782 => 1.00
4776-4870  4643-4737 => 1.02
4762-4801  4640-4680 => 1.01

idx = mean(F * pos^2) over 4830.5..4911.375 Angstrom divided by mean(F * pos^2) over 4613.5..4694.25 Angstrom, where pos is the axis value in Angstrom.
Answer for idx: 1.1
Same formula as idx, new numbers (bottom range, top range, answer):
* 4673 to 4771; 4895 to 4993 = 1.17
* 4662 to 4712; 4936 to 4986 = 1.26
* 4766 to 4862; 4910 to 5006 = 1.18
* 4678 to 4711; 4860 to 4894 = 1.07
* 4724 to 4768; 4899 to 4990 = 1.16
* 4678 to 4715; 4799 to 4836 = 1.06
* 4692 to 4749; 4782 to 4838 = 1.04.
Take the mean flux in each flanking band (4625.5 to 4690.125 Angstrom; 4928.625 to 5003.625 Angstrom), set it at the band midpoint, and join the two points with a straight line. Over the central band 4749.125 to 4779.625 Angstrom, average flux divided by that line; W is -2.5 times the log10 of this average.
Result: 0.056 mag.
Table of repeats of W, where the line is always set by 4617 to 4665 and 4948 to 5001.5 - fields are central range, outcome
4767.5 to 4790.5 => 0.05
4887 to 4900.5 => 0.10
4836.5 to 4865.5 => 0.05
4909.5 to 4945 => 0.11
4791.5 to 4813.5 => 0.07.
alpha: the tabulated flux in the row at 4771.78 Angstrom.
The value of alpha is 9.228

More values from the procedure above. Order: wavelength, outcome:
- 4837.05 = 7.445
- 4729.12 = 8.81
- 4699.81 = 8.608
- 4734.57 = 8.677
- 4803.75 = 9.104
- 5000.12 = 11.57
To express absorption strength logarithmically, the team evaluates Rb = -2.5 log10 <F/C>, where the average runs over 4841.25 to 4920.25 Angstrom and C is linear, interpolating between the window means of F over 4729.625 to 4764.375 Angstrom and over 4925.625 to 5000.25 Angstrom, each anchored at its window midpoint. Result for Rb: 0.06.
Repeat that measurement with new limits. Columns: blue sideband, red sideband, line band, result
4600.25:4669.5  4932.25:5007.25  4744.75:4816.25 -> 0.079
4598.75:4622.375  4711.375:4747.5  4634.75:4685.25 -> 0.009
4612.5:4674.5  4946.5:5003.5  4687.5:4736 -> 0.042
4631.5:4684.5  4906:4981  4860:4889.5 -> 0.081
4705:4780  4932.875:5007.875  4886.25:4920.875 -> 0.127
